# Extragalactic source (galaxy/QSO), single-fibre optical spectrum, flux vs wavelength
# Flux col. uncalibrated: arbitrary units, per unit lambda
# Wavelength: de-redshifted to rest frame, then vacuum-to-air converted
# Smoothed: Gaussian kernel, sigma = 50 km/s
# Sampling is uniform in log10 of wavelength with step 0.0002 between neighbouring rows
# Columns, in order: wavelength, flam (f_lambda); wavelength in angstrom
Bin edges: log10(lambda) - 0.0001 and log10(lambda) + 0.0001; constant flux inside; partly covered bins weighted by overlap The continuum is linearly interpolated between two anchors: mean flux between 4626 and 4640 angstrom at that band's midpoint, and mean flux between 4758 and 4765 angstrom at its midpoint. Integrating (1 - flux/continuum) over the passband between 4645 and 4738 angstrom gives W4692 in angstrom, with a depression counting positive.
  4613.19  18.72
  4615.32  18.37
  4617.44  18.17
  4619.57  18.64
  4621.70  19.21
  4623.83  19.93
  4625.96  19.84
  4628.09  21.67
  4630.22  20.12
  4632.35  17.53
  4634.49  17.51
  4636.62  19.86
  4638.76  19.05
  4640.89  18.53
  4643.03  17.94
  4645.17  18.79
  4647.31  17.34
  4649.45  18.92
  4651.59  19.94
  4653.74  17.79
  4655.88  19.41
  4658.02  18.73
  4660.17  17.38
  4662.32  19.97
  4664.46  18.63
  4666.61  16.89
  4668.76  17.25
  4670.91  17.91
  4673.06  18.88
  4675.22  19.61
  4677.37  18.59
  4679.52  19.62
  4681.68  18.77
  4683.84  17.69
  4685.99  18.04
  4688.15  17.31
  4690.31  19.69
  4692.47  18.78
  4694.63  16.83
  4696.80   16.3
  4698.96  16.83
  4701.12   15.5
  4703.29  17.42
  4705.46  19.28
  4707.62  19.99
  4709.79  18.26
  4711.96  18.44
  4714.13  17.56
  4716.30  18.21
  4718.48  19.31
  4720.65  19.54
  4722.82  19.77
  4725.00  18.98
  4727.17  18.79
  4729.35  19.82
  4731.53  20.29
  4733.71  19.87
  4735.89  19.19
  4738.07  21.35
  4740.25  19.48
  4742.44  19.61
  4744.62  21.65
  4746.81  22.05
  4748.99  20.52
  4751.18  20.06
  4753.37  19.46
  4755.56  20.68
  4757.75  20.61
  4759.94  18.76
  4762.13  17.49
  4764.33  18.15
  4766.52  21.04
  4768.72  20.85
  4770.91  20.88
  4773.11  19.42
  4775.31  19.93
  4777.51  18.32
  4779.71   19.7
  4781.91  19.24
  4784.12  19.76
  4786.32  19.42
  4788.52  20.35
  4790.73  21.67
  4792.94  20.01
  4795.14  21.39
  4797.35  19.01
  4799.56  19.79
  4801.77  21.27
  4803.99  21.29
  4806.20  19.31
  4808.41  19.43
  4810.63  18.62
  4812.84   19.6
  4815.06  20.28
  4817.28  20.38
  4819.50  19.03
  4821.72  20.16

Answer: 1.8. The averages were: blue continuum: 19.3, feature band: 18.5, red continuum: 18.4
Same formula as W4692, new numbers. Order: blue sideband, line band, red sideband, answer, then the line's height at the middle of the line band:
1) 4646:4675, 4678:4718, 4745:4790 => 1.85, 18.9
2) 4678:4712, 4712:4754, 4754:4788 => -1.99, 18.8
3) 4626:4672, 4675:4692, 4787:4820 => 0.32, 19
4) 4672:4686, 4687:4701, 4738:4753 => 1.25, 19.2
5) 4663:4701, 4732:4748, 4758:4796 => -1.11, 19.1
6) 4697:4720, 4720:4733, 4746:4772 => -0.55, 18.8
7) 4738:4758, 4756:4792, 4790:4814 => 1.00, 20.3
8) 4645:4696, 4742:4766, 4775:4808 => -0.52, 19.5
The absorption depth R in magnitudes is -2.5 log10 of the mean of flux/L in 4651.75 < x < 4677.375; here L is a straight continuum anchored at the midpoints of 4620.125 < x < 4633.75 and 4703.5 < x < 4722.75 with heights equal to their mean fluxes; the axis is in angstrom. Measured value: 0.05 mag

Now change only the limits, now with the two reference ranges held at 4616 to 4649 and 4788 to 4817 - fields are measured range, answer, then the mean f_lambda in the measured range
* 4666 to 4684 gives 0.05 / 18.4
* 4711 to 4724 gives 0.04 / 18.8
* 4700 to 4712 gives 0.08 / 18.1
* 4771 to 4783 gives 0.03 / 19.4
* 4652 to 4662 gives 0.03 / 18.5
